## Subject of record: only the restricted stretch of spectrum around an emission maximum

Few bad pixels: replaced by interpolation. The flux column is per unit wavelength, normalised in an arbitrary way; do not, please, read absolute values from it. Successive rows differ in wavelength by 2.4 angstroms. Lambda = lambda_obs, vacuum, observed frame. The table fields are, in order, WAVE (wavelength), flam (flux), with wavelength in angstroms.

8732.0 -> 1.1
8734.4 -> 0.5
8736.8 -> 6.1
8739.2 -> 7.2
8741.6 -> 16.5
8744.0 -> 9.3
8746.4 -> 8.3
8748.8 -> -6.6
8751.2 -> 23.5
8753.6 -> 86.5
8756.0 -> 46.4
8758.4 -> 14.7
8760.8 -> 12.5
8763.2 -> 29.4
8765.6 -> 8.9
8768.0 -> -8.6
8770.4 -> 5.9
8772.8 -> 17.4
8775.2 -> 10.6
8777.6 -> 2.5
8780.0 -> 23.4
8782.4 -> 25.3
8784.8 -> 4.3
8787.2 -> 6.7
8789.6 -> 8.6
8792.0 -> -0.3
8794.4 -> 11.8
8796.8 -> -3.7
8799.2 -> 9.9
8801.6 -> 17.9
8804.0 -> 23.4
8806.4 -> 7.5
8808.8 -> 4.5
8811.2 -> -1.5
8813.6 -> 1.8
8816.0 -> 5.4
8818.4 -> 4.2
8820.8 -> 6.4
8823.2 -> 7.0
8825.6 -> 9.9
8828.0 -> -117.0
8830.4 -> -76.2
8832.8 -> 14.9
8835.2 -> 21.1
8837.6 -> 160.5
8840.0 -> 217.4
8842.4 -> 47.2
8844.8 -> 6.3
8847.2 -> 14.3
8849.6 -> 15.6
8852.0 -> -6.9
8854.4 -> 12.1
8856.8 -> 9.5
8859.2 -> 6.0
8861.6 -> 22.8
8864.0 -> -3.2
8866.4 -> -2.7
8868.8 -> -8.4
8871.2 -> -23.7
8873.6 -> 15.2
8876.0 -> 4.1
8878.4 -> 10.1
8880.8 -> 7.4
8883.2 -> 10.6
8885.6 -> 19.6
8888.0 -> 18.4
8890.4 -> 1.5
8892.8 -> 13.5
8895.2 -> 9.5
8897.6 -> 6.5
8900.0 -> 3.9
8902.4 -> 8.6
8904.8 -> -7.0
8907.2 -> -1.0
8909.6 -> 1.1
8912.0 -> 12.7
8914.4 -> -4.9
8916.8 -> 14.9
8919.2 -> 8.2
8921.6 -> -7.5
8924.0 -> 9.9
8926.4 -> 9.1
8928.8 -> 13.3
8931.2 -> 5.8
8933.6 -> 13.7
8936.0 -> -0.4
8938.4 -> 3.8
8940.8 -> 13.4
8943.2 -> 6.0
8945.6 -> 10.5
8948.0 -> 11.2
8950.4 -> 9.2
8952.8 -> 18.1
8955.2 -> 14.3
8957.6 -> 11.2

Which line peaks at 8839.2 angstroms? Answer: [O III]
